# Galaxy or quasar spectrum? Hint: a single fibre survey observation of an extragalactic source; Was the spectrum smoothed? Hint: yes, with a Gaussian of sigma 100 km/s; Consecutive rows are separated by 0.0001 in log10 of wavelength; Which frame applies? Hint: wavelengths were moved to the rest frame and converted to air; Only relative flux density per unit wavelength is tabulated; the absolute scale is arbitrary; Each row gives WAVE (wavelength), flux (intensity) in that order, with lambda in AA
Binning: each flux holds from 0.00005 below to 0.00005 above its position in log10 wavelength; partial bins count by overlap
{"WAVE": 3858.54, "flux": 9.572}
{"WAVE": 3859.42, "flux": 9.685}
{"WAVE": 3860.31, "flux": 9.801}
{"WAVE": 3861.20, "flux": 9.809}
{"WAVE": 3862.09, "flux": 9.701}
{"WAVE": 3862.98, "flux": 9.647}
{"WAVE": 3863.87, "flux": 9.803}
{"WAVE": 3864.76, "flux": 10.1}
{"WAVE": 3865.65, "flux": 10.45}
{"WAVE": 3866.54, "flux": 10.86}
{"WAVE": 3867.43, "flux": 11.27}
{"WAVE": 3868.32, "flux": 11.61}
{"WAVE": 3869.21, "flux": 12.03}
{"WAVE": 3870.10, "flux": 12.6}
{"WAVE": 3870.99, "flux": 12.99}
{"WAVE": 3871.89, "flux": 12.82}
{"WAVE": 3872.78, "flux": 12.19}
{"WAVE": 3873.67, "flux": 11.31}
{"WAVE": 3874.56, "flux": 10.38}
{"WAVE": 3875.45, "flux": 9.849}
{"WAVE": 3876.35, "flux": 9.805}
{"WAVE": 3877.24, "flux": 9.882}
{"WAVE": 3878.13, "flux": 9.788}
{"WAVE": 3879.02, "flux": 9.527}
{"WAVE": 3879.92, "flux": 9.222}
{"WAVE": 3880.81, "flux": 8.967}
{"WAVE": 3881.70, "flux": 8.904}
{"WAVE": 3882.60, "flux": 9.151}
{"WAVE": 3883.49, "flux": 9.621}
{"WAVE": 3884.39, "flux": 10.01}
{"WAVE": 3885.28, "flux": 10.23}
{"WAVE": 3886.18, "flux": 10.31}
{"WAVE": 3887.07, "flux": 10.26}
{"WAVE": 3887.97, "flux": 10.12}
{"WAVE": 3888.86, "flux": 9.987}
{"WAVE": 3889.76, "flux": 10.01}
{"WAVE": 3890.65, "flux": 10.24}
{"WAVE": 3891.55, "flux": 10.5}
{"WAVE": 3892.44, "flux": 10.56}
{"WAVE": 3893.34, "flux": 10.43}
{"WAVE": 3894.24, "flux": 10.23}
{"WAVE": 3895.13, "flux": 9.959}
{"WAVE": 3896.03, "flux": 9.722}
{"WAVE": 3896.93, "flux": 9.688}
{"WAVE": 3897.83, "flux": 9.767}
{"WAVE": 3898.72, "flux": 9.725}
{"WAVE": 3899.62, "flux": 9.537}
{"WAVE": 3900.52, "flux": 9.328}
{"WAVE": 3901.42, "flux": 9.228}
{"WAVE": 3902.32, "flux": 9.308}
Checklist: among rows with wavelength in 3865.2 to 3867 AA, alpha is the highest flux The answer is 10.86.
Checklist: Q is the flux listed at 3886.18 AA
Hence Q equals 10.31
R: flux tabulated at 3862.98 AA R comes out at 9.647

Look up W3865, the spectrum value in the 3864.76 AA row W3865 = 10.1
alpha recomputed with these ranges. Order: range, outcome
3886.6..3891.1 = 10.26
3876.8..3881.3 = 9.882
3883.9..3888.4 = 10.31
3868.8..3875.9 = 12.99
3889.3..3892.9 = 10.56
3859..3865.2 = 10.1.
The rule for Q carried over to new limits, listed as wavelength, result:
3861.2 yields 9.809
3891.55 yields 10.5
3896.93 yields 9.688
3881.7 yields 8.904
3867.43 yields 11.27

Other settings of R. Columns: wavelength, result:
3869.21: 12.03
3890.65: 10.24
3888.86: 9.987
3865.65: 10.45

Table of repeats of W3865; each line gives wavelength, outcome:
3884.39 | 10.01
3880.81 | 8.967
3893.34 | 10.43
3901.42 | 9.228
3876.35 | 9.805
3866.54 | 10.86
